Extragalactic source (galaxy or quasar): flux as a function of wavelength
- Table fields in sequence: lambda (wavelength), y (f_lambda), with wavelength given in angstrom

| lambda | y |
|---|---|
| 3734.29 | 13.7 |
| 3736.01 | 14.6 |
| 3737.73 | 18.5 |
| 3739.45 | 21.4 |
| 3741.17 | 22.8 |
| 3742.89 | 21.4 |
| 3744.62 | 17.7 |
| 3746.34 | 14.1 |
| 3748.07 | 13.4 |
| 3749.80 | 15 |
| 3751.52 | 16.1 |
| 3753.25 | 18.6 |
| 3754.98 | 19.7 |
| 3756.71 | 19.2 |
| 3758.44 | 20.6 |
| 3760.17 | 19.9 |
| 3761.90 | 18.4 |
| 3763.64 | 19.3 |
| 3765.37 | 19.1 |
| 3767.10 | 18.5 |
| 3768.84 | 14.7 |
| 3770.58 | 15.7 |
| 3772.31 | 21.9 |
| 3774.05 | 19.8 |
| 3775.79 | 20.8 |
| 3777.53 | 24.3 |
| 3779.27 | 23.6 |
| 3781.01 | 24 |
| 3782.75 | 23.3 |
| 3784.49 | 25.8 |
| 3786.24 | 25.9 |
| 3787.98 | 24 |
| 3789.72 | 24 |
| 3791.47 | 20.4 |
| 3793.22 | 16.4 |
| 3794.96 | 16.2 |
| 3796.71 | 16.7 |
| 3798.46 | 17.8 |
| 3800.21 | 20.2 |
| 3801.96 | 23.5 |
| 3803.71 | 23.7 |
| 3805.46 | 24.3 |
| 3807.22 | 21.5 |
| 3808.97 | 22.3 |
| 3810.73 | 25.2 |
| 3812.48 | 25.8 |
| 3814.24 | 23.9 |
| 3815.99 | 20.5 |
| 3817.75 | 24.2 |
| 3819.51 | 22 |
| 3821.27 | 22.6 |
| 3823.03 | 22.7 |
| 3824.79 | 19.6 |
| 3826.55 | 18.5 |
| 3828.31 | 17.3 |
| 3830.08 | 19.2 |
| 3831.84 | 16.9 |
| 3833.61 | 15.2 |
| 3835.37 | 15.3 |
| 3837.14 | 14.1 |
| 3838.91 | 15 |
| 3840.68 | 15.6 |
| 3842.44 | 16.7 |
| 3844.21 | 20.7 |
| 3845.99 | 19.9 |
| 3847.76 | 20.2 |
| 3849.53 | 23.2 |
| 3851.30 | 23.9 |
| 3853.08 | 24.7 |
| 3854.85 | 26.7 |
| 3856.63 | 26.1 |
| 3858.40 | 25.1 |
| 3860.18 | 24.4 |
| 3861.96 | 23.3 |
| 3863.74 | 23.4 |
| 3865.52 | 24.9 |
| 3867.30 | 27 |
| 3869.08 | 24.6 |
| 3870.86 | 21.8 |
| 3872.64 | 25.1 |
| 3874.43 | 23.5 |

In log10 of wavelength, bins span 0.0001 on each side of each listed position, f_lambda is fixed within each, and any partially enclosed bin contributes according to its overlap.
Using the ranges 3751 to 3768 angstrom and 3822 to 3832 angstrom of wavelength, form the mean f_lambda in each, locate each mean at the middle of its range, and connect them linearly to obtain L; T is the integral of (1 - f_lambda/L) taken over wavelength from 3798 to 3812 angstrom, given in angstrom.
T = -2.5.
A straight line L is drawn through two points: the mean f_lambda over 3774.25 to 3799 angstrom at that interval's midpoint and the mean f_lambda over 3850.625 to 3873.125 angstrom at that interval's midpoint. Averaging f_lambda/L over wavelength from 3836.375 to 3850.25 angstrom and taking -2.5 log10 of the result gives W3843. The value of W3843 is 0.30 mag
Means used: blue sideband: 21.7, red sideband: 24.7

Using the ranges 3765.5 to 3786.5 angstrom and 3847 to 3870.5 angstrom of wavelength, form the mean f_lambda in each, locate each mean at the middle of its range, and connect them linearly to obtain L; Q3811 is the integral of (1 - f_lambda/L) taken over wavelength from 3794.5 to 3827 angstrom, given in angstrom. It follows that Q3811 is 1.23 angstrom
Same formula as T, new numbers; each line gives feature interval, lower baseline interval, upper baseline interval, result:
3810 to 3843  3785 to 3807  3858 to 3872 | 4.39 angstrom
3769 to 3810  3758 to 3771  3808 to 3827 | -2.42 angstrom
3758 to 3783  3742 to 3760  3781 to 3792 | 1.18 angstrom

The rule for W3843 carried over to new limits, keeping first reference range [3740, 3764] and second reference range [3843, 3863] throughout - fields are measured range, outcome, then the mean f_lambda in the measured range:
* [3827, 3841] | 0.35 mag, 16.2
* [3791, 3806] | 0.05 mag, 19.8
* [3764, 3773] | 0.07 mag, 18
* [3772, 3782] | -0.15 mag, 22.4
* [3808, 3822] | -0.09 mag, 23.3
